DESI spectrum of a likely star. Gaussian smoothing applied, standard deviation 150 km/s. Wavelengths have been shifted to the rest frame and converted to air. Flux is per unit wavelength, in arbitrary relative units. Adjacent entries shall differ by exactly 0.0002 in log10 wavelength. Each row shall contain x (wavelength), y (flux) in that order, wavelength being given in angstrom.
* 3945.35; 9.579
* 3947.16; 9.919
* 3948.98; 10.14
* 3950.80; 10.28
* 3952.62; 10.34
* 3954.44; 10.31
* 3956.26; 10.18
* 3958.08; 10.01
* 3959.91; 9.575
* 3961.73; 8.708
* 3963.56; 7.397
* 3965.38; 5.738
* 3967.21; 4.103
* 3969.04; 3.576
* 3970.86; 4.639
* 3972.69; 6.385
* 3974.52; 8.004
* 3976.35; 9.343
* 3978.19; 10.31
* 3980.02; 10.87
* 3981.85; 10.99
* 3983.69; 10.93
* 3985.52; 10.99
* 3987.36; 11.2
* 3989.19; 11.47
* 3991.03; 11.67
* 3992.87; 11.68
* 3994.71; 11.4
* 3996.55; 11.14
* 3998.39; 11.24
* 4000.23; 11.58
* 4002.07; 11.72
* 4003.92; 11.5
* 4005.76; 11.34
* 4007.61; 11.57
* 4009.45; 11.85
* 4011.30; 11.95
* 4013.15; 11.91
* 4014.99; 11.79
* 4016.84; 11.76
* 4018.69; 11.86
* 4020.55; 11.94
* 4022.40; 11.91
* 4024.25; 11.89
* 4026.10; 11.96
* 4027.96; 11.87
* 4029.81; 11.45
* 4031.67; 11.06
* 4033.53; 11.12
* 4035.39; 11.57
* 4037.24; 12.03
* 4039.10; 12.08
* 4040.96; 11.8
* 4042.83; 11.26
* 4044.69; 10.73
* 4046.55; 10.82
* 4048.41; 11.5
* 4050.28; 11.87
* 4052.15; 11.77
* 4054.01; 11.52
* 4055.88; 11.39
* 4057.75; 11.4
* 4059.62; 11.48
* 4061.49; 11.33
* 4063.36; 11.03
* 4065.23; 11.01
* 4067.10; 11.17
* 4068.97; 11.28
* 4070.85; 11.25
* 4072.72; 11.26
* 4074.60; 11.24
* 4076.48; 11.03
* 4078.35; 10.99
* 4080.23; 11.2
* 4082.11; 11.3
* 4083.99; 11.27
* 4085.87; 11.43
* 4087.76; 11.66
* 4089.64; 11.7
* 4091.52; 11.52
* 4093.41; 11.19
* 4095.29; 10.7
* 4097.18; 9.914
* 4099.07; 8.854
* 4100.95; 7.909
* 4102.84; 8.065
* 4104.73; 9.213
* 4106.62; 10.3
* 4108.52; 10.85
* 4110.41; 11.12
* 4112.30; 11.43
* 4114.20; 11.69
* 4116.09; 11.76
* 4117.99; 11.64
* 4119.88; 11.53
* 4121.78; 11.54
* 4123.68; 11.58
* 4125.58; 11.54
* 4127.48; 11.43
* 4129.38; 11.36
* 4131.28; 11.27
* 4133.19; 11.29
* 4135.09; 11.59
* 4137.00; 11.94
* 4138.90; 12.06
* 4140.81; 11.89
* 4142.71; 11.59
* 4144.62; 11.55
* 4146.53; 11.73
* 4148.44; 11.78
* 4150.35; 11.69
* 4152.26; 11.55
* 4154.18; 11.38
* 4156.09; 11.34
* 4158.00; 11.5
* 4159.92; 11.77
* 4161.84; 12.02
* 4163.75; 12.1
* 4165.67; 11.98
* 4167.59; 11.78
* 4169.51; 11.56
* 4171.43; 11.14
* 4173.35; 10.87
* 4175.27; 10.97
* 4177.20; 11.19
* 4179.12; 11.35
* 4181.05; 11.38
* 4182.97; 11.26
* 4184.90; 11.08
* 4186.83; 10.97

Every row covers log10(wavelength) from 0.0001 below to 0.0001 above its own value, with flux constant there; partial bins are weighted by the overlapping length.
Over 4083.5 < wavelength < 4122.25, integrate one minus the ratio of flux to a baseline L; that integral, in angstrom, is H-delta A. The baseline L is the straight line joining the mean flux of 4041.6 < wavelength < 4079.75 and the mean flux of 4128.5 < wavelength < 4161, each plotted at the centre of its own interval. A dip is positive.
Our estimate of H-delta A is 2.5 angstrom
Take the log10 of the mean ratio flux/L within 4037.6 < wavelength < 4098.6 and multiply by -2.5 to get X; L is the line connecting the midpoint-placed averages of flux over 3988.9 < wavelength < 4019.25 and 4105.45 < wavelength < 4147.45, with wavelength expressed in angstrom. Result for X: 0.03 mag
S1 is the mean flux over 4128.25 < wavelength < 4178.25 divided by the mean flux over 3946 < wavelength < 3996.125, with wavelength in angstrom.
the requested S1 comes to 1.25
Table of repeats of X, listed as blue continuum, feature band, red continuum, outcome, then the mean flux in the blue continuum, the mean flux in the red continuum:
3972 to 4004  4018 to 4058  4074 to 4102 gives -0.082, 10.7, 10.8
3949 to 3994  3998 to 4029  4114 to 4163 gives -0.201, 9.15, 11.6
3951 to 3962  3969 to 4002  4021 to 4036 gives 0.060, 9.95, 11.6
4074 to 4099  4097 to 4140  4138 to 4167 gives 0.050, 11.1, 11.7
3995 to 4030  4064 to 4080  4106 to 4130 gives 0.035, 11.7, 11.4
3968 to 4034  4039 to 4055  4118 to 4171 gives -0.039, 10.8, 11.6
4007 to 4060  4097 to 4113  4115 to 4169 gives 0.197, 11.6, 11.6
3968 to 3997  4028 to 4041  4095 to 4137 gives -0.153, 9.62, 10.8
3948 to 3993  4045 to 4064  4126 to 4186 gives -0.120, 9.11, 11.5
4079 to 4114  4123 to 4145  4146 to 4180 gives -0.046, 10.6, 11.5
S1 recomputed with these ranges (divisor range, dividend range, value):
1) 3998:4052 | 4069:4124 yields 0.93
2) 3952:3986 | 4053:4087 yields 1.32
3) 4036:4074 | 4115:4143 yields 1.02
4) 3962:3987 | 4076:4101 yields 1.35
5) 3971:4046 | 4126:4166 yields 1.04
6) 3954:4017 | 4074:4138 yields 1.10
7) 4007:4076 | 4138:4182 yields 1.00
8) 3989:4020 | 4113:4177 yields 1.00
